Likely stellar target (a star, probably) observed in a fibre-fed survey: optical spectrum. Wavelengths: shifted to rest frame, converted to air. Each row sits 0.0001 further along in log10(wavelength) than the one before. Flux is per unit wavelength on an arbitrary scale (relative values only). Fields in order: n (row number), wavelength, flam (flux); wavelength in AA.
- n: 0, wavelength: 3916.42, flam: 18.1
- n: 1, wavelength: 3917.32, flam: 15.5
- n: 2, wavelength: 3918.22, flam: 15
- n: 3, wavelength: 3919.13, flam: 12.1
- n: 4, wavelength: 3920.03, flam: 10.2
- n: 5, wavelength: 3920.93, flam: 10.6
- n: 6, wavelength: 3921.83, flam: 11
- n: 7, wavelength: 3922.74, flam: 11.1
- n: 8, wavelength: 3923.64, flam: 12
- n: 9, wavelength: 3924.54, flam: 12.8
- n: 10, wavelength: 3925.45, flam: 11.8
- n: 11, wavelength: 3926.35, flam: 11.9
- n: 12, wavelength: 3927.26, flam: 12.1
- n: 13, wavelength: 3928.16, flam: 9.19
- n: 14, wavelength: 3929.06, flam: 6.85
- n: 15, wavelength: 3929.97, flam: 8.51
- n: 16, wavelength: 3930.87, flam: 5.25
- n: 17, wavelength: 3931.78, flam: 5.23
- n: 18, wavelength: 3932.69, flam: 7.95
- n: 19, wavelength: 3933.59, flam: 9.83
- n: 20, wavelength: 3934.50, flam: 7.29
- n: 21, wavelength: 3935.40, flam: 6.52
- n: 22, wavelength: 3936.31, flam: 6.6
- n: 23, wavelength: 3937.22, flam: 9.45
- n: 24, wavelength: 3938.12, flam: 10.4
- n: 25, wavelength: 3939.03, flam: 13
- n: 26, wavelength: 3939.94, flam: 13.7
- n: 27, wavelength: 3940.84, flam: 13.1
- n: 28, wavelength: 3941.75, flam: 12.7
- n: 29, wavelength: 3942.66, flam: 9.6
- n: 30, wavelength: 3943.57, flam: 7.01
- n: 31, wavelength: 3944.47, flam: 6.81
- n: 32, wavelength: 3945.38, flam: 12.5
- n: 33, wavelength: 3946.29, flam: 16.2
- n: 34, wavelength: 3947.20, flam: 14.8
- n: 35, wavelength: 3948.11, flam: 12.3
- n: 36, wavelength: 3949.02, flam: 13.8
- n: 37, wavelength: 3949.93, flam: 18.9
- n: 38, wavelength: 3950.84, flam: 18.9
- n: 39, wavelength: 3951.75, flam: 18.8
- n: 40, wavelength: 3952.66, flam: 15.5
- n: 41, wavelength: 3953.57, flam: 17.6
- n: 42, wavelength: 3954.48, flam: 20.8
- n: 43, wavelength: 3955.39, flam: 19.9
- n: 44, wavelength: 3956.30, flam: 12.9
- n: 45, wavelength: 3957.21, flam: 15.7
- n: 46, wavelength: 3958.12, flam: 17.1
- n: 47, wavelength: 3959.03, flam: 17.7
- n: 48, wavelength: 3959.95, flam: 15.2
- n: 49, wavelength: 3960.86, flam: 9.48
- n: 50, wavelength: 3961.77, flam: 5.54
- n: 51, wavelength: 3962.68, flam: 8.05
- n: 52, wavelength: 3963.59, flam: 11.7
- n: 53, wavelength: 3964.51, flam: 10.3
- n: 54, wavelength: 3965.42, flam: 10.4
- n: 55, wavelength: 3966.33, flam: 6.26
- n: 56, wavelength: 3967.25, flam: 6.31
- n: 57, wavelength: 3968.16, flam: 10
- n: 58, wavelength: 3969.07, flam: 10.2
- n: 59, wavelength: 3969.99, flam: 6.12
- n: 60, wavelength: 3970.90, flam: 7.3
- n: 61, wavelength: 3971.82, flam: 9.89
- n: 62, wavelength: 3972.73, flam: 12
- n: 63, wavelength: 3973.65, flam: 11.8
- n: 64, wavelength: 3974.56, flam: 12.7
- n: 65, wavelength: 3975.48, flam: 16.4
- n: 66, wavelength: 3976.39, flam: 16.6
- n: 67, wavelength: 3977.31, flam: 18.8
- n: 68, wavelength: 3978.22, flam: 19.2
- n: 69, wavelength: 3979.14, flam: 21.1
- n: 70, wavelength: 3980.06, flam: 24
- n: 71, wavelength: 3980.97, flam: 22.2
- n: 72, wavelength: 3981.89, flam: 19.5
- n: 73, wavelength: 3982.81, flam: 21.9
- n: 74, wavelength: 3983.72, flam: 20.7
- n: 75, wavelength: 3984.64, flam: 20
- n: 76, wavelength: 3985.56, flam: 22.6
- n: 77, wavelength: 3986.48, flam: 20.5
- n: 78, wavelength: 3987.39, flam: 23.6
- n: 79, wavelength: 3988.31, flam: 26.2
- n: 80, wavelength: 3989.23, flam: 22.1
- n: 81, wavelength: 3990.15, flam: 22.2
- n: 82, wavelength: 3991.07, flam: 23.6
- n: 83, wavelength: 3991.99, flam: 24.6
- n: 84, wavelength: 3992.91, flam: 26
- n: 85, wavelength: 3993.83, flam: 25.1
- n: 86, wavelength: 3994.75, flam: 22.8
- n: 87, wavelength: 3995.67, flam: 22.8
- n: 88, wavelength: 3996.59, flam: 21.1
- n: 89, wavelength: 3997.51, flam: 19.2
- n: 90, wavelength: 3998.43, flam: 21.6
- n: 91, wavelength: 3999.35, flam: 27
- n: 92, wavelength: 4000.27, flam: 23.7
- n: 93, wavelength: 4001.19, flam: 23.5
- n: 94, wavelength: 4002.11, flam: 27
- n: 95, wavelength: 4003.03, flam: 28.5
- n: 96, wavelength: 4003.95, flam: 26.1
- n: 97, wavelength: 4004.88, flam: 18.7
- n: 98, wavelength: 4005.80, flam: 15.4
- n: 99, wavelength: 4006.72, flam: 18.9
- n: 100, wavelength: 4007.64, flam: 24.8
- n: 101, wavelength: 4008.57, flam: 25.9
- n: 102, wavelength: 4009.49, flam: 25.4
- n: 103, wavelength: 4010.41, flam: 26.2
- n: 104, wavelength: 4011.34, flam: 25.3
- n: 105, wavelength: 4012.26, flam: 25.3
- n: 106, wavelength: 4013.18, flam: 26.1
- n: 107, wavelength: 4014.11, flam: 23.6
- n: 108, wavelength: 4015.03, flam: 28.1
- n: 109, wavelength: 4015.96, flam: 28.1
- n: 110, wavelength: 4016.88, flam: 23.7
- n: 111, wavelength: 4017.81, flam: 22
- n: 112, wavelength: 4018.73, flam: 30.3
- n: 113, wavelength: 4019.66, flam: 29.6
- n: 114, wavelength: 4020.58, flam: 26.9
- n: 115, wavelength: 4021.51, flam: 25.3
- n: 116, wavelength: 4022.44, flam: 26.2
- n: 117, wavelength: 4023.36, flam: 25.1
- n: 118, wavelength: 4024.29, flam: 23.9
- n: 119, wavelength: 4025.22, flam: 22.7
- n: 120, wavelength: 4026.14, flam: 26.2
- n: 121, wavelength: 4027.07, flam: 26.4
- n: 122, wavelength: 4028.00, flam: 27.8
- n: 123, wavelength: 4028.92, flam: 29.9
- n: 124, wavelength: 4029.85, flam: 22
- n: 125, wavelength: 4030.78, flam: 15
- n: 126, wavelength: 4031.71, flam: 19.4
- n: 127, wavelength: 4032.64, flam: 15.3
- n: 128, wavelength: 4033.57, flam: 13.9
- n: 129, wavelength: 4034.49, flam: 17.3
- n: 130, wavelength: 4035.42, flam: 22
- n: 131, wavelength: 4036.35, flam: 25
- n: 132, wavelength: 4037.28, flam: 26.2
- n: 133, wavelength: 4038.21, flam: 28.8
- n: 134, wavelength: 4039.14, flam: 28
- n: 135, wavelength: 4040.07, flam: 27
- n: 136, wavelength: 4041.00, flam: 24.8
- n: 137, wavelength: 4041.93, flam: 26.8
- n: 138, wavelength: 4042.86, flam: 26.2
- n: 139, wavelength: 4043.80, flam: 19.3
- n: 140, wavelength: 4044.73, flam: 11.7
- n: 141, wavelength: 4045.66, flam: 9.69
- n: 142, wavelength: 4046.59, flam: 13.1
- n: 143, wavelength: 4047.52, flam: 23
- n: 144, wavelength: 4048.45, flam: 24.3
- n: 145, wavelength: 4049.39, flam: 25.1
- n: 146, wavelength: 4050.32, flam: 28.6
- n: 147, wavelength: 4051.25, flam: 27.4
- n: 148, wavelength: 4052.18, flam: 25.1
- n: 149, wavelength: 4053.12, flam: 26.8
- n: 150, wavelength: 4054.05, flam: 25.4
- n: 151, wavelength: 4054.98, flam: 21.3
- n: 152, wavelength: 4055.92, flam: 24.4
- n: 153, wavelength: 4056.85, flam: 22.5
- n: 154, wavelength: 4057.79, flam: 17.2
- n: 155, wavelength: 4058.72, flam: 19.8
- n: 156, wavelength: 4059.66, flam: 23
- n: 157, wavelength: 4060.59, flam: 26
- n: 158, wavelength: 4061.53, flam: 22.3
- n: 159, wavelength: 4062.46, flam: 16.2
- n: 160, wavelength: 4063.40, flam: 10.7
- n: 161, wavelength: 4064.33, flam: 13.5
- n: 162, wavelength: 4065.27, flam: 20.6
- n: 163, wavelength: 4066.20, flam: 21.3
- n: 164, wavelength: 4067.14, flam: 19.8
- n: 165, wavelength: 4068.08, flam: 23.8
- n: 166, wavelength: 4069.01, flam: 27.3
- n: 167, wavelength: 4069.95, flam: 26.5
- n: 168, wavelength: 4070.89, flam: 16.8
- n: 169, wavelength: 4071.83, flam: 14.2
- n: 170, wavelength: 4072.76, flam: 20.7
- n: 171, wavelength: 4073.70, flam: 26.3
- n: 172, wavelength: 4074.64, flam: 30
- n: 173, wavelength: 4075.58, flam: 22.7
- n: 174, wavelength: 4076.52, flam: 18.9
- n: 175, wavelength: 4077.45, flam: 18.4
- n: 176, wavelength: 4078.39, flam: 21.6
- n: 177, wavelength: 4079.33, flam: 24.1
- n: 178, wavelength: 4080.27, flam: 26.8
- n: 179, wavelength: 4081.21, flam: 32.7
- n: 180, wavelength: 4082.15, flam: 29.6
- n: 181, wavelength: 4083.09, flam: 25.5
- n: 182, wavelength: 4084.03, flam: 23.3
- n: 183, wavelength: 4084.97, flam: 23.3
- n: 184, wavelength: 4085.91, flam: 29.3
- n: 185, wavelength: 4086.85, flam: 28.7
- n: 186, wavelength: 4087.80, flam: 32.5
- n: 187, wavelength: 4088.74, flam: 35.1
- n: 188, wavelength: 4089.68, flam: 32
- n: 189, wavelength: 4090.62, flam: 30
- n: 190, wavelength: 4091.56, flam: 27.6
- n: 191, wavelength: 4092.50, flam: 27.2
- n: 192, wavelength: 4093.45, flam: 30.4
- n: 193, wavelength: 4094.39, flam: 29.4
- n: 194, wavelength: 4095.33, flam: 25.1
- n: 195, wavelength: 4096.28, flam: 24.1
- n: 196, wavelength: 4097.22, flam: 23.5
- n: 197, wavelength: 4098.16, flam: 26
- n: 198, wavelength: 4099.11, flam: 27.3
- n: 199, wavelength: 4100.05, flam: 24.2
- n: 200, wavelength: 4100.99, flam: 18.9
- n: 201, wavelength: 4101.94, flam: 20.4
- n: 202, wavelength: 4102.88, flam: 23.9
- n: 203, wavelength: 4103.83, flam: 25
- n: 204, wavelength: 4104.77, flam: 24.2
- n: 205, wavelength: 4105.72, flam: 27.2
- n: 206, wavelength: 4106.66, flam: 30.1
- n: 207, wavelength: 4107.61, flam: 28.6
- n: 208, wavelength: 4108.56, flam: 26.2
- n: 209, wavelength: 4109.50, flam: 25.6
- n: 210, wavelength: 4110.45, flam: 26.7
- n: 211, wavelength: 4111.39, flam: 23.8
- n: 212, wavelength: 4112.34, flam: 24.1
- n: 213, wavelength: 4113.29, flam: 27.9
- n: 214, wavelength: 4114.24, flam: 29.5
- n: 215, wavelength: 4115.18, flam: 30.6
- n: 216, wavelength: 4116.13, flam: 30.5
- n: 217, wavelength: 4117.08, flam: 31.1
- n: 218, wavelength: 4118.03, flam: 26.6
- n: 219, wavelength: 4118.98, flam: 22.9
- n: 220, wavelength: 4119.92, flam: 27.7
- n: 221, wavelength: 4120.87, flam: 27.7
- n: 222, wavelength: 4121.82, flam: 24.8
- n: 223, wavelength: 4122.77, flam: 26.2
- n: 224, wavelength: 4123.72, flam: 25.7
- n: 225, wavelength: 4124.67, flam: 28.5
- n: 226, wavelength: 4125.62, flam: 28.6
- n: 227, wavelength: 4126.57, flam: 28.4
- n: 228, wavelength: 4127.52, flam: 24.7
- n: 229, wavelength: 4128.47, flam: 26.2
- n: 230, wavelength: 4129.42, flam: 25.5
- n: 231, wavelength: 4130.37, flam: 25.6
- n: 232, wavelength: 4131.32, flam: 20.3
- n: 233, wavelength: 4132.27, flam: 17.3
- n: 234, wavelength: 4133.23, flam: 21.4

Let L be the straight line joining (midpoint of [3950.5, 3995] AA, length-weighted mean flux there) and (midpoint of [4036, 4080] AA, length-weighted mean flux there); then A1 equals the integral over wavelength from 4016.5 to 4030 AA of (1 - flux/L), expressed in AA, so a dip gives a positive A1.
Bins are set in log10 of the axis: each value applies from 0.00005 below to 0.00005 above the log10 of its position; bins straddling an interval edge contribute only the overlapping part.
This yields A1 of -4.1 AA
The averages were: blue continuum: 16.7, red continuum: 22.2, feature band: 26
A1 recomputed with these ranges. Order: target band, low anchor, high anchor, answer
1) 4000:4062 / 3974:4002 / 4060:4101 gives -1.6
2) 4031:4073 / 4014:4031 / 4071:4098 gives 7.1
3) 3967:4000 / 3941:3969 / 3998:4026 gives 0.6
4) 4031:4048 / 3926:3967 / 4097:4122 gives -0.8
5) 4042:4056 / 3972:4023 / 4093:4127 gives 1.3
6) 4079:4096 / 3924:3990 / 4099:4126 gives -2.9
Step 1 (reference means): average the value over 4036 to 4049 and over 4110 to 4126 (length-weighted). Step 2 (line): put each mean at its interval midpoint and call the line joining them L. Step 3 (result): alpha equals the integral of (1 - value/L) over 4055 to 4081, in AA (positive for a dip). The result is 2.8 AA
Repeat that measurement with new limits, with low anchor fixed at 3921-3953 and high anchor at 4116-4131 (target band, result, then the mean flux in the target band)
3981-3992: -4.9 AA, 22.2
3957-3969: 2.1 AA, 10.9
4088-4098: -1.8 AA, 28.5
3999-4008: -3.5 AA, 23.3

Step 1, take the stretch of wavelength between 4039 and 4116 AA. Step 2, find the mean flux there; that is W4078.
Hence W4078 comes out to 24.3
